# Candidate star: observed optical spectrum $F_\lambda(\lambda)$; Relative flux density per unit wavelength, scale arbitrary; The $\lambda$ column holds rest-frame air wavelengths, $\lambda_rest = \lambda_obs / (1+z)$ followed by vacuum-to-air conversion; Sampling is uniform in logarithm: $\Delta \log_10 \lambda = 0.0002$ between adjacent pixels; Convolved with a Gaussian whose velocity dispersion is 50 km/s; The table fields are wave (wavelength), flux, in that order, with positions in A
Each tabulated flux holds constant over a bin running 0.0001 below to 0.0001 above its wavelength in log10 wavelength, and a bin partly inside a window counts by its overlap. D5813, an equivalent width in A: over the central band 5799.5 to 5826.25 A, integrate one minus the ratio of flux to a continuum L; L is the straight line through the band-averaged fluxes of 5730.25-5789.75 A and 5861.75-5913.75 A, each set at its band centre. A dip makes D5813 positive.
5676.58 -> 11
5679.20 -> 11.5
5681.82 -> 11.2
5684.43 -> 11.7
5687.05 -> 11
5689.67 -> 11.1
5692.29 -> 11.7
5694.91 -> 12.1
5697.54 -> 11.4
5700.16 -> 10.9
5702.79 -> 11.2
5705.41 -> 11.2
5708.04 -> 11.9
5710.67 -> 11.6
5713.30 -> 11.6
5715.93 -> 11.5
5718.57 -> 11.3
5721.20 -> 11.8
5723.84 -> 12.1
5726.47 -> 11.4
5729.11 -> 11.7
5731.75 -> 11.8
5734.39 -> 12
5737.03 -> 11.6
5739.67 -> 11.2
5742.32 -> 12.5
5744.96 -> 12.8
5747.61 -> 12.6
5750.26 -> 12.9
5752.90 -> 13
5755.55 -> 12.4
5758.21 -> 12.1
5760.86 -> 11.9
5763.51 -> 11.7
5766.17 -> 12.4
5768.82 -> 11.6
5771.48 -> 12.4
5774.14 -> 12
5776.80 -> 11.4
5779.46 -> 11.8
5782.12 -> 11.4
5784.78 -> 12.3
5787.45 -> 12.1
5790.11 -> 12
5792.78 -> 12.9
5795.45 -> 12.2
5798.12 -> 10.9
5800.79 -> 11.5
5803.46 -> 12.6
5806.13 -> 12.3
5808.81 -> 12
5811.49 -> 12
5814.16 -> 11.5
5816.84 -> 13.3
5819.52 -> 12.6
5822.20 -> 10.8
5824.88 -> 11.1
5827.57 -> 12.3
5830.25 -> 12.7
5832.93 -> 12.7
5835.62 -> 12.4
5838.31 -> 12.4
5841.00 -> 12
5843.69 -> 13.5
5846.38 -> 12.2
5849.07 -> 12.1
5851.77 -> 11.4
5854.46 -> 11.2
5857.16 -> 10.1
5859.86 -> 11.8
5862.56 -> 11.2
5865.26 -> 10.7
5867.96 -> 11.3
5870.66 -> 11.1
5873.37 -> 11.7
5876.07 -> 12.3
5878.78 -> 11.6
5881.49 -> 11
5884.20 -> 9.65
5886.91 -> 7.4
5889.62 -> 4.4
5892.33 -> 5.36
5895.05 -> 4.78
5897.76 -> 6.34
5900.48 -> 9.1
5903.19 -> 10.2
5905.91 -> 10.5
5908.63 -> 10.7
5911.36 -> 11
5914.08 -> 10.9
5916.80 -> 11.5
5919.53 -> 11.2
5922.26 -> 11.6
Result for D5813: -2.3 A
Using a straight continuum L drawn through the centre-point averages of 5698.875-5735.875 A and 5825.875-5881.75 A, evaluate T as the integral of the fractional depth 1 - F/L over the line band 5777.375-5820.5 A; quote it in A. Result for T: -1.3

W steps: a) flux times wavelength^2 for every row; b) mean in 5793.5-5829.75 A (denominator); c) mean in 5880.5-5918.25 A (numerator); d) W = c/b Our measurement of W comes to 0.75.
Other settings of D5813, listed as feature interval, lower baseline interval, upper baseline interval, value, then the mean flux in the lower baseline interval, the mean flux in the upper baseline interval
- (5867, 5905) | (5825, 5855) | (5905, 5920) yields 8.1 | 12.2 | 11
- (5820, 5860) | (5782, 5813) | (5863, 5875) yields -1.3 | 12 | 11.2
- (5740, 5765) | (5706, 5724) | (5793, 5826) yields -1.3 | 11.6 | 11.9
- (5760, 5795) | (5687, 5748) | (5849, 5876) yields -1.5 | 11.7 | 11.3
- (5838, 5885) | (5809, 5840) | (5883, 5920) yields -4.6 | 12.2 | 8.73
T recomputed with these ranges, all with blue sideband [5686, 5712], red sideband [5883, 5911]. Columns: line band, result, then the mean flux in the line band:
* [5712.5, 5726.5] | -0.7 A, 11.6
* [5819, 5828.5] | -2.4 A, 11.6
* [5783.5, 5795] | -2.9 A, 12.3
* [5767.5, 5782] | -2.5 A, 11.8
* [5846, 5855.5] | -3.2 A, 11.7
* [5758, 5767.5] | -1.6 A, 12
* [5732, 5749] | -2.3 A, 12.1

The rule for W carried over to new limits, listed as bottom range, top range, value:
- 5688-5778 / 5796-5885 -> 1.03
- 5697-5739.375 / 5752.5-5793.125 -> 1.06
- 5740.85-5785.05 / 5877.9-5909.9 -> 0.72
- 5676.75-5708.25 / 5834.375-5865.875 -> 1.09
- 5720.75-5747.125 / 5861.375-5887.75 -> 0.96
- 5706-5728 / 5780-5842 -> 1.07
